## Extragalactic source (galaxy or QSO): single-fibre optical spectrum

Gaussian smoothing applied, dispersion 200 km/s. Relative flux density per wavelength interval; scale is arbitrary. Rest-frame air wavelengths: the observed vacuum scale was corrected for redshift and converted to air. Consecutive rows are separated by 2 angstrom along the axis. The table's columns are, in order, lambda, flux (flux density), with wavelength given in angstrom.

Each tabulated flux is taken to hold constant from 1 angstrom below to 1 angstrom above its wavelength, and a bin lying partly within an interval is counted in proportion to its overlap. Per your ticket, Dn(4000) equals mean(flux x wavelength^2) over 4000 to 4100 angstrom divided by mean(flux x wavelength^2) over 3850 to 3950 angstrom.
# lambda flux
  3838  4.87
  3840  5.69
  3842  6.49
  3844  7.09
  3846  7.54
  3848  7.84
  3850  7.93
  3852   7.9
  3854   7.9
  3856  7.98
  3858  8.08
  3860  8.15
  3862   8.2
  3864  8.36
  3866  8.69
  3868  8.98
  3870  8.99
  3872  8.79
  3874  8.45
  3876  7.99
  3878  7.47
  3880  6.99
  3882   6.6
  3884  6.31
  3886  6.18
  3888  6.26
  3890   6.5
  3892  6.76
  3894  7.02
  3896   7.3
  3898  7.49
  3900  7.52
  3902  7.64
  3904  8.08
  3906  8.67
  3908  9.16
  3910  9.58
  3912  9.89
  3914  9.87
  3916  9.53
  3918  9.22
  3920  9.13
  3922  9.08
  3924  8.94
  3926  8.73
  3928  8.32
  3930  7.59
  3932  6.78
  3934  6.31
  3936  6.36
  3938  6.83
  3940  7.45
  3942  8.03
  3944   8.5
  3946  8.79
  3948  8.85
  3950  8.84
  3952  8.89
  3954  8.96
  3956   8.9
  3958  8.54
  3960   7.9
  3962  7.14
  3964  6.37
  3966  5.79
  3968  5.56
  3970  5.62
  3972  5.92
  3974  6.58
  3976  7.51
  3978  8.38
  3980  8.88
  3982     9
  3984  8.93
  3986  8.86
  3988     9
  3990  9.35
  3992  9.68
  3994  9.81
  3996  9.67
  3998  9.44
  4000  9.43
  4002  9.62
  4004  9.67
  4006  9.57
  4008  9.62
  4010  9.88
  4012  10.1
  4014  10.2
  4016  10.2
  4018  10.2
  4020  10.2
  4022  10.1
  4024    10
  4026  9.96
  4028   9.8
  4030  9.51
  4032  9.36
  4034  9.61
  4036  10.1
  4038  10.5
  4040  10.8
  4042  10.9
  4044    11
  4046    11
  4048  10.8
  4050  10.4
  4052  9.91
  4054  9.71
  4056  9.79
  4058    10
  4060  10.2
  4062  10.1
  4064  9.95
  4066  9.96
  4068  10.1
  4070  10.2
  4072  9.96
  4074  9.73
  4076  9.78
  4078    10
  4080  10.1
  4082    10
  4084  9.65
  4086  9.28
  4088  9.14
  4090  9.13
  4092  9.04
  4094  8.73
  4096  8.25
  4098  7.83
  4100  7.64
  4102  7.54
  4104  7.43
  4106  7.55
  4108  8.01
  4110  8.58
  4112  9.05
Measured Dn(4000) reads 1.32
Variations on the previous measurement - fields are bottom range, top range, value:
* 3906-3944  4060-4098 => 1.23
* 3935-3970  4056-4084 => 1.38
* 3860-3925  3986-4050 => 1.31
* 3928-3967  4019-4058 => 1.38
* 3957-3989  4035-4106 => 1.35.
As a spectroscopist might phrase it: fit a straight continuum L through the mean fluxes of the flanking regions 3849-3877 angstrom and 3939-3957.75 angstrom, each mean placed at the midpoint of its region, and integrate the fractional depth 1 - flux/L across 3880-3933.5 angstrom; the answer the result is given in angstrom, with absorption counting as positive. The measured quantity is 3.1 angstrom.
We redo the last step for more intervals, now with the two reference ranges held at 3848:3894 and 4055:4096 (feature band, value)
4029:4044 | -1.4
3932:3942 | 1.8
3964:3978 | 3.8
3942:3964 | 0.2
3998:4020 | -1.9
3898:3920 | -2.2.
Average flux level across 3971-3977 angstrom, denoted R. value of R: 6.67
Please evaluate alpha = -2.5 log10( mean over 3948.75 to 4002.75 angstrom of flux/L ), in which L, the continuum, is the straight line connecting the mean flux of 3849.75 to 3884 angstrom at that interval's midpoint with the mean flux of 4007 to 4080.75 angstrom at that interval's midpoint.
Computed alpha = 0.13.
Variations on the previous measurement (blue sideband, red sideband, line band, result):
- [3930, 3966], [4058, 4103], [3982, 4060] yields -0.14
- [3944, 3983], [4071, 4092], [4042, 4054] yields -0.16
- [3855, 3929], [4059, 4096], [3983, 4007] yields -0.05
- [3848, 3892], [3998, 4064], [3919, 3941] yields 0.11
